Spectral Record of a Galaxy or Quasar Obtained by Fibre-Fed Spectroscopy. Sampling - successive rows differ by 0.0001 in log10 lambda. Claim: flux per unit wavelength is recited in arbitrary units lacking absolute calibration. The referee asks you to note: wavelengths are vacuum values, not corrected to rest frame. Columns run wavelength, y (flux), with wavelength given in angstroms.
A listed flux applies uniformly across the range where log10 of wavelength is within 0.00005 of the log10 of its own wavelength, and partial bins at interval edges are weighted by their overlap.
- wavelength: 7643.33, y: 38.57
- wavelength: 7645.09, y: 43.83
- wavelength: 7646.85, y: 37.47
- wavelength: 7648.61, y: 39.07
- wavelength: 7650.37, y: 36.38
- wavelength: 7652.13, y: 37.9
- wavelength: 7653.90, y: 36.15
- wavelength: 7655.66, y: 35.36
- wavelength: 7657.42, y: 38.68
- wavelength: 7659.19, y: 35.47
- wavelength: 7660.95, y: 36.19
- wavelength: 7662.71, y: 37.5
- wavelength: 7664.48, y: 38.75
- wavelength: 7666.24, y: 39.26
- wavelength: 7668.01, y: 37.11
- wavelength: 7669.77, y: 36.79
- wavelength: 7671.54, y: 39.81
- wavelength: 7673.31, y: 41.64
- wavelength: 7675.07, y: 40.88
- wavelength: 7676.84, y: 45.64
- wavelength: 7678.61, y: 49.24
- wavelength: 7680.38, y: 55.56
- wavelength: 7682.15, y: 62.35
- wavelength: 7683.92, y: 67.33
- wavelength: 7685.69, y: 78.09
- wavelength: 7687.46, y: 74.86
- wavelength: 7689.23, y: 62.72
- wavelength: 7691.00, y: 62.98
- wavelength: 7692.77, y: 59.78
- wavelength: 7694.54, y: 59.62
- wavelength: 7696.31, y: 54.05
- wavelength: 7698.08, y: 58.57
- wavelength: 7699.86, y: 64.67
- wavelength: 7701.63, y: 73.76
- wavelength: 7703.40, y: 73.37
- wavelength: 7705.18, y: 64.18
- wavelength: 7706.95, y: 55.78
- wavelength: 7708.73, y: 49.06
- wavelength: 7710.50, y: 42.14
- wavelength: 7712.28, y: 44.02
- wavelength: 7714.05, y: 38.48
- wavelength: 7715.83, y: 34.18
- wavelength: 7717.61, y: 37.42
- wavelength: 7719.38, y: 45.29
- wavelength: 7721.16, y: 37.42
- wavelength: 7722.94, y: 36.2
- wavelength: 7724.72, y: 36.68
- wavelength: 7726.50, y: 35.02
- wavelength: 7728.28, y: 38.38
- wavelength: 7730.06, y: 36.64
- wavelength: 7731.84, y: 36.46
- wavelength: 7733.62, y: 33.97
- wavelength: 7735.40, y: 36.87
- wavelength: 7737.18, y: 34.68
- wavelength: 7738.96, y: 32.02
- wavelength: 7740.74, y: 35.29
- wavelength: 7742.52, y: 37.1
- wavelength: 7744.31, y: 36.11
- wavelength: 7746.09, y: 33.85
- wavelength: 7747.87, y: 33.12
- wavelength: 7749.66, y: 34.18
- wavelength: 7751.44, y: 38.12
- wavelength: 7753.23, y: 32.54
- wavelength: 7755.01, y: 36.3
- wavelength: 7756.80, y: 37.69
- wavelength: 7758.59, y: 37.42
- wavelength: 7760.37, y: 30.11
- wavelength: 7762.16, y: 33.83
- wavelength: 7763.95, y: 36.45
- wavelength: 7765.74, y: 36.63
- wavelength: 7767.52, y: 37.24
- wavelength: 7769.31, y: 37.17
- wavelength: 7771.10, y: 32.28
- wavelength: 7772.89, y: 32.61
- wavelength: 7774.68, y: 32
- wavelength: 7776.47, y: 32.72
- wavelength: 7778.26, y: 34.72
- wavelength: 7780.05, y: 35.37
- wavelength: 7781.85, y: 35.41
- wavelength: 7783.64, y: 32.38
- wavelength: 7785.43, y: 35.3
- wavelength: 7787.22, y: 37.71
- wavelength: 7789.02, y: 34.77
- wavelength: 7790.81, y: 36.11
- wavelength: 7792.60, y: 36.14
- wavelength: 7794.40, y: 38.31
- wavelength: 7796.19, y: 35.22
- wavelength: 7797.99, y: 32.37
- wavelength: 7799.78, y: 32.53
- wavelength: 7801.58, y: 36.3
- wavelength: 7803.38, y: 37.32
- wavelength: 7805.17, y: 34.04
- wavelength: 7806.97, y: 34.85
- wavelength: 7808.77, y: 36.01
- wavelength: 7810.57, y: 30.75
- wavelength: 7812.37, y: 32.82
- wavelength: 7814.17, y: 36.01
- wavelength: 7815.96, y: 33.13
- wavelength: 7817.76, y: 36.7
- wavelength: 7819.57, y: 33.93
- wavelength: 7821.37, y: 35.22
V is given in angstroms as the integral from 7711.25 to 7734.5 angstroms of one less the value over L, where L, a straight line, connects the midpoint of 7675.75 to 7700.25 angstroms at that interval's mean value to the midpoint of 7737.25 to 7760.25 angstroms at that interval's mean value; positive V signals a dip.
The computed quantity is 4.2 angstroms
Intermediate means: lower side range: 60.8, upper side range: 35.1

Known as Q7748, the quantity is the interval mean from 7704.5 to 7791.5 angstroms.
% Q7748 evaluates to 37.1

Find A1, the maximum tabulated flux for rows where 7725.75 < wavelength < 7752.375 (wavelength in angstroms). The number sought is 38.38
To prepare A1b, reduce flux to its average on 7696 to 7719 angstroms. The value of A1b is 52.9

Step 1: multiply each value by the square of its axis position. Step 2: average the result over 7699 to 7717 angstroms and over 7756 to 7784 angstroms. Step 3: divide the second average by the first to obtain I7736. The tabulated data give 0.66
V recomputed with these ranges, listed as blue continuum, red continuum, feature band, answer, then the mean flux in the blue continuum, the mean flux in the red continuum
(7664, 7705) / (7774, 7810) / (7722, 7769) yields 8.9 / 55.8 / 35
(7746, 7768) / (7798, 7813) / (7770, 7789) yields 0.3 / 35.2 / 34.2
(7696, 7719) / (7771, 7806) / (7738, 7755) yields 3.6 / 52.9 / 34.7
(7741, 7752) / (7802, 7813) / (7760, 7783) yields 0.3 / 35.3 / 34.4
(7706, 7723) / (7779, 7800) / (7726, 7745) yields 2.2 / 42.4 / 35.2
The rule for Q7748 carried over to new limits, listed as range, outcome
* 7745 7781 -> 34.7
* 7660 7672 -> 37.9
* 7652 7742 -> 46.6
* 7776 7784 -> 34.3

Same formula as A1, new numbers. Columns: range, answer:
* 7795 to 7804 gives 37.32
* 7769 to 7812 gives 38.31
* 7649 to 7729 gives 78.09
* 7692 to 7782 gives 73.76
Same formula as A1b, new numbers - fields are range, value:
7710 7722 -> 39.8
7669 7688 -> 53.5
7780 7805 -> 35.3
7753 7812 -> 34.9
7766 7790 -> 34.7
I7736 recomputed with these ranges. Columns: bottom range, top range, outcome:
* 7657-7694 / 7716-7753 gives 0.74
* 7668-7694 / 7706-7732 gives 0.74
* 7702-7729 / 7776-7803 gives 0.79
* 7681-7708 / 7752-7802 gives 0.55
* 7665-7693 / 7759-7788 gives 0.67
